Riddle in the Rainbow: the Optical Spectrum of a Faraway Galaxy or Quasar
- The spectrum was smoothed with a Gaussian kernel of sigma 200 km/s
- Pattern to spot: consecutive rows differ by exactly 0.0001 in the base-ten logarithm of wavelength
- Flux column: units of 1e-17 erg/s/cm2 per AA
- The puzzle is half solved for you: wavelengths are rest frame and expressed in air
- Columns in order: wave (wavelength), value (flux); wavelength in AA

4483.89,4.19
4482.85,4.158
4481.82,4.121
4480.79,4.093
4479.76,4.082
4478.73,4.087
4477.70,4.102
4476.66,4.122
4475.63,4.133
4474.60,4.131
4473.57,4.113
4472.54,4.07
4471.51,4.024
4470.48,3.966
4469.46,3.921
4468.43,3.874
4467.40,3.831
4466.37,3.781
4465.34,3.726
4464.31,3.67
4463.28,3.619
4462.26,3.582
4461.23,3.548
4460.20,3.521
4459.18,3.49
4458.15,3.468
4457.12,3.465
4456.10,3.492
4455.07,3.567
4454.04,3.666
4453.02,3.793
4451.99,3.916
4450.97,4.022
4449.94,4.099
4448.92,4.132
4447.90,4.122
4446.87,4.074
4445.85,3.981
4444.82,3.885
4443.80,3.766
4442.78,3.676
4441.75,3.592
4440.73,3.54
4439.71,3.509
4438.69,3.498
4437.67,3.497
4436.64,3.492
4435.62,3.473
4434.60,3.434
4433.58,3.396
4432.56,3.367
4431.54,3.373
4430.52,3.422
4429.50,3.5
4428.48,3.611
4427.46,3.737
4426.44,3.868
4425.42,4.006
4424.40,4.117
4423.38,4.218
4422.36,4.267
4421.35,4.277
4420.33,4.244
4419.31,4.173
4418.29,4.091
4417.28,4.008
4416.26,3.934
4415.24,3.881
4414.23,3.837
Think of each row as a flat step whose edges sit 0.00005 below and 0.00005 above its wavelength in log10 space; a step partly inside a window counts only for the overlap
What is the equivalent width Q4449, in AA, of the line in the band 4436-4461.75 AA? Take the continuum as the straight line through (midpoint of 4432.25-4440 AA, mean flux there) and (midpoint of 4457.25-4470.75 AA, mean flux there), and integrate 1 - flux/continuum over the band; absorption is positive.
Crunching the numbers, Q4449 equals -1.1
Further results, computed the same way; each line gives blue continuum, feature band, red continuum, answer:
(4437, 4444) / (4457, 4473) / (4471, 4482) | 0.8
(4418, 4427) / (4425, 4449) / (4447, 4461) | 1.8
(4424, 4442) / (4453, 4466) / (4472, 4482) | 1.0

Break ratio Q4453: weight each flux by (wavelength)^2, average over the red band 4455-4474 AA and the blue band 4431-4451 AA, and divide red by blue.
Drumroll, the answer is 1.02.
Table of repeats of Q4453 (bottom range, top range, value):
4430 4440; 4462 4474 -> 1.14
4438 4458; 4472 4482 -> 1.10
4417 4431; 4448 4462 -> 0.95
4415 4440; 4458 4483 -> 1.05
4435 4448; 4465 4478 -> 1.10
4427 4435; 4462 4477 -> 1.14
